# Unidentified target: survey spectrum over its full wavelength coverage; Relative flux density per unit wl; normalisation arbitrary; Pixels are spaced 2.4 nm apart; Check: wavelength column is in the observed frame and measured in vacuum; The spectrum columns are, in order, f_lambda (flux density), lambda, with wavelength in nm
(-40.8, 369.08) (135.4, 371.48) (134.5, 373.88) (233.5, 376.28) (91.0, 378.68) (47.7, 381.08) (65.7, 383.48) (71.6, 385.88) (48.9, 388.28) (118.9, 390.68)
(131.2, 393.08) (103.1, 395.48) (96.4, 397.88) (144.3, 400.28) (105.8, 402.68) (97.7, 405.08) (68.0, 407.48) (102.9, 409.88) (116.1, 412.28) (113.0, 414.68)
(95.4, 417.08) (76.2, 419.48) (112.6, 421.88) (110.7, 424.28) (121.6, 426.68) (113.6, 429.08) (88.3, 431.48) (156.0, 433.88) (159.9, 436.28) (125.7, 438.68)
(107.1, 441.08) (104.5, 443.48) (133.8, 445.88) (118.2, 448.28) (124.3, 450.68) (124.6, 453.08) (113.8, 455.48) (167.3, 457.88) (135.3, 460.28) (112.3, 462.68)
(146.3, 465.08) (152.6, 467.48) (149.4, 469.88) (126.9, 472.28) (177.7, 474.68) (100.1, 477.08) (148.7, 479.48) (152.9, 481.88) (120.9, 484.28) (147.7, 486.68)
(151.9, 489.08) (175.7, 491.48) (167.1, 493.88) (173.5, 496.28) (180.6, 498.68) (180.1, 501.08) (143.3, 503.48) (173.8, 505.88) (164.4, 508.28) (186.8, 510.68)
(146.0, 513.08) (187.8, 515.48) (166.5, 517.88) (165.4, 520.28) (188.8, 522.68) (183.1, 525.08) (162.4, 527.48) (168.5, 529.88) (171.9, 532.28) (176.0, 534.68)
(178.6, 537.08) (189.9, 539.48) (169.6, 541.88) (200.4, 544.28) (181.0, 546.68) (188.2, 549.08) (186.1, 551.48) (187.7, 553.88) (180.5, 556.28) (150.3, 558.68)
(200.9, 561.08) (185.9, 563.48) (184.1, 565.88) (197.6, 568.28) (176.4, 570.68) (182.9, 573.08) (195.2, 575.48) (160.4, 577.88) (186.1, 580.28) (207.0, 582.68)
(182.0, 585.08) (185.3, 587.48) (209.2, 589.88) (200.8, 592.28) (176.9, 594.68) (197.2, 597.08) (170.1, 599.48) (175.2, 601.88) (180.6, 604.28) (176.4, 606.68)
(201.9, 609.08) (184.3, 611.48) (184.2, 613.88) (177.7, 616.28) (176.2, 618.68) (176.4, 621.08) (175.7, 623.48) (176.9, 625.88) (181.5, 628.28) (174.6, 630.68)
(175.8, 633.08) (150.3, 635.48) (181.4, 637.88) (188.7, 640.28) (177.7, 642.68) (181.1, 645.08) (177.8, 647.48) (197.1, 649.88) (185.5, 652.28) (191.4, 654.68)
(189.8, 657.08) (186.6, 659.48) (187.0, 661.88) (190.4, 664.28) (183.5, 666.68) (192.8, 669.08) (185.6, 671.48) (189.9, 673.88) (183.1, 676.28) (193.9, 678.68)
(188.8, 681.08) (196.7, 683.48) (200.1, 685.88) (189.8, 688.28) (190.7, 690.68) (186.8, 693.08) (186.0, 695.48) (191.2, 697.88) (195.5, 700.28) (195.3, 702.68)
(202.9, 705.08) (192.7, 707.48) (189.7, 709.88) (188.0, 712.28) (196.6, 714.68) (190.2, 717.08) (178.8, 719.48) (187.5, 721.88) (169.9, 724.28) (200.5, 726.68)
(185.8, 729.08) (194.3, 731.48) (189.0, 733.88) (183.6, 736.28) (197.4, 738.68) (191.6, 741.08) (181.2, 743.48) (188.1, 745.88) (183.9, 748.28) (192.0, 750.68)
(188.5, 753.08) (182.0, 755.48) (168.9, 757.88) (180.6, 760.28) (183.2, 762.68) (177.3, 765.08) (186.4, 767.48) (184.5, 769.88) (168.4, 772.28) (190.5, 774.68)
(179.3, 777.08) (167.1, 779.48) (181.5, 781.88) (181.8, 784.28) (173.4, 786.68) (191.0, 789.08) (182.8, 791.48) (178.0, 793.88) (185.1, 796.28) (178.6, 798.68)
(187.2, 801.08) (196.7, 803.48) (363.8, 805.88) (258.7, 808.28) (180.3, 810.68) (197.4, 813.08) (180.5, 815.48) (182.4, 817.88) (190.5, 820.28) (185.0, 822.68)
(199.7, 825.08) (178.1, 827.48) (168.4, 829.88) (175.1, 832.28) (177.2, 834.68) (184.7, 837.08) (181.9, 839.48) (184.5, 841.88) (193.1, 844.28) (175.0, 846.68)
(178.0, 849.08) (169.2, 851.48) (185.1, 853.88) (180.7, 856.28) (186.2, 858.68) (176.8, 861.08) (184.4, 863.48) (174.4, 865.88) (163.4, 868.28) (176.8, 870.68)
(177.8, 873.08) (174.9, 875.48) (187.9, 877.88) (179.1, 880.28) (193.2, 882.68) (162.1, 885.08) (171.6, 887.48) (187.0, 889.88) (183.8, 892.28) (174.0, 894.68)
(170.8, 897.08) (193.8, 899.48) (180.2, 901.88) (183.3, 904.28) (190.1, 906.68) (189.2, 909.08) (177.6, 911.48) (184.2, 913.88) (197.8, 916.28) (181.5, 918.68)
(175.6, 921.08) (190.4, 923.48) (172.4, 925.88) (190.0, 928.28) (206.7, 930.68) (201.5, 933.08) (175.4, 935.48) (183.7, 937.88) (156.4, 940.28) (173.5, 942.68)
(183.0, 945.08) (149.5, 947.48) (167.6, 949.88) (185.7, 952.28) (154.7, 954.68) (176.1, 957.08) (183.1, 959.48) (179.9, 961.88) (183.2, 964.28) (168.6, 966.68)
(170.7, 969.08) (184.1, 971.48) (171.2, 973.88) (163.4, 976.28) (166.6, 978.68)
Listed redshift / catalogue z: 0.23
